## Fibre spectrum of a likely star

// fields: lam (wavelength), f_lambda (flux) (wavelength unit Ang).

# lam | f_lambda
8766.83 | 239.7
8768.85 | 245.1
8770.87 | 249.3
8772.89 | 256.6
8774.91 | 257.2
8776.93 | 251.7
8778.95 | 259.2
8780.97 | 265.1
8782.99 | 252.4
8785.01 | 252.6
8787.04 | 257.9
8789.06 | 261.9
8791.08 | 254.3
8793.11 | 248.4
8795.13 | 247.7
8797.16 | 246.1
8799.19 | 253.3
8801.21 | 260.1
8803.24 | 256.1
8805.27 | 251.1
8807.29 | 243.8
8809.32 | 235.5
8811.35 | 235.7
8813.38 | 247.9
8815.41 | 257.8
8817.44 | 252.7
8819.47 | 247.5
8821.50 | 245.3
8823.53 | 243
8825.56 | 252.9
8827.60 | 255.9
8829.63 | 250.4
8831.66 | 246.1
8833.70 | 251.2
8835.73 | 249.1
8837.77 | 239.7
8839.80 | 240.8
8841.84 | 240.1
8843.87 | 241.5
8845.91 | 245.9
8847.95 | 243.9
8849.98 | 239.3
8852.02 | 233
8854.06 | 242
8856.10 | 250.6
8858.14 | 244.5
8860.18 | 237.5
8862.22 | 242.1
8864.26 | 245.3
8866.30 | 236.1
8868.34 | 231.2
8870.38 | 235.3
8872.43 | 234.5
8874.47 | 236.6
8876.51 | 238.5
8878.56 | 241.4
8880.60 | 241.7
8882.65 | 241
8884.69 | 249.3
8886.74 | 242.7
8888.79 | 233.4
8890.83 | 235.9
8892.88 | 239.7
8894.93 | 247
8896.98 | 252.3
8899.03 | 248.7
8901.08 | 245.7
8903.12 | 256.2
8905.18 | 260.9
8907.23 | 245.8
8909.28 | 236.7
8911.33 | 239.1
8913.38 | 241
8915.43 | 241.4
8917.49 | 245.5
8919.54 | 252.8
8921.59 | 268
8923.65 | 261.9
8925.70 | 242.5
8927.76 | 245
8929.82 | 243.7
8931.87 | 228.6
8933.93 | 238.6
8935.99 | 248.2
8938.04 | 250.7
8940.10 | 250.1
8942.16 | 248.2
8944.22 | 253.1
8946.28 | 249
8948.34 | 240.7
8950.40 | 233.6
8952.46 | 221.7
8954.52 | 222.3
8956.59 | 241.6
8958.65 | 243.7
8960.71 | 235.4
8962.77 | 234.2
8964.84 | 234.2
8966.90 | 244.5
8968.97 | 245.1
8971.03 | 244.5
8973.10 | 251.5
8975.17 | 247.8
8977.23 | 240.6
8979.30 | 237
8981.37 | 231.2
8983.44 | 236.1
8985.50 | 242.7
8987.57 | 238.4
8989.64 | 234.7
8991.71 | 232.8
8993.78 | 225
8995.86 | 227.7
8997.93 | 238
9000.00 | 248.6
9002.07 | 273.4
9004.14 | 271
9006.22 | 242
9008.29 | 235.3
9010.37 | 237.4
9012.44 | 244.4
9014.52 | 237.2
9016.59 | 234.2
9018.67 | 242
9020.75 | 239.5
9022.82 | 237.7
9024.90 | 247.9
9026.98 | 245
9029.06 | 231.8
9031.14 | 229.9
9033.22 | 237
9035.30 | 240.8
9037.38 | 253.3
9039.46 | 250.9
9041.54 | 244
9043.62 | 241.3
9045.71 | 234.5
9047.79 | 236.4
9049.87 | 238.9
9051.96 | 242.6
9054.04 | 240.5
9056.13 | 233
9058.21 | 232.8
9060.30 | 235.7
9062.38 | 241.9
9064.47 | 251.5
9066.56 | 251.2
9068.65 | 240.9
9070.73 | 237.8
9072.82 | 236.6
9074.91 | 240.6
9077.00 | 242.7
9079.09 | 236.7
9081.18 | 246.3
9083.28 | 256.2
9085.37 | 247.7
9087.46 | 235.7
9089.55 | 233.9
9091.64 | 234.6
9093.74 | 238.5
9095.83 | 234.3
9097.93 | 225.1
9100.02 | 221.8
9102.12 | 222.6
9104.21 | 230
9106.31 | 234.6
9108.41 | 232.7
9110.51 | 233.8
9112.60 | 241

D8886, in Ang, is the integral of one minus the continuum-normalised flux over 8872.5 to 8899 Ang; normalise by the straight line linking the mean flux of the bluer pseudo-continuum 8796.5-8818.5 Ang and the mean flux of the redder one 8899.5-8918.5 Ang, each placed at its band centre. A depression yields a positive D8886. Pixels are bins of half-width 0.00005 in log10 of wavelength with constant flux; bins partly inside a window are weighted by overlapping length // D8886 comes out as 0.54 Ang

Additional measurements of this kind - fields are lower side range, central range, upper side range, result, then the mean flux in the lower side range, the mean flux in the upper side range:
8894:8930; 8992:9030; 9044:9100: 0.1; 249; 239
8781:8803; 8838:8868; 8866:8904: 0.5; 254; 242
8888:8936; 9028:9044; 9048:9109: -0.1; 246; 238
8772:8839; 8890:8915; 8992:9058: 0.1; 251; 241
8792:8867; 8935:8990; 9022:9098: 0.4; 246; 240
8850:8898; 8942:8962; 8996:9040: 0.3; 240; 243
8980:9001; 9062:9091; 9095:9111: -1.5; 236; 229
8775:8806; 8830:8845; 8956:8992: 0.4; 255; 240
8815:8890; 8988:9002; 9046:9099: 0.2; 243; 240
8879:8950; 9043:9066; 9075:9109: -0.1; 246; 236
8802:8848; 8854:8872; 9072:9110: 0.4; 247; 236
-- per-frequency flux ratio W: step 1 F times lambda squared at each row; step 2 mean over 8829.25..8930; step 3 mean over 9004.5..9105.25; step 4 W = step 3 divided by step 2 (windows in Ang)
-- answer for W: 1.0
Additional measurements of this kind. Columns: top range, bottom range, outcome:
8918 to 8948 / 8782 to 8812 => 1.02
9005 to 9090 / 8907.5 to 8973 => 1.01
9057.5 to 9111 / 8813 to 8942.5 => 1.02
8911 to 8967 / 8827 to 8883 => 1.02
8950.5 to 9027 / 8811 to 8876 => 1.02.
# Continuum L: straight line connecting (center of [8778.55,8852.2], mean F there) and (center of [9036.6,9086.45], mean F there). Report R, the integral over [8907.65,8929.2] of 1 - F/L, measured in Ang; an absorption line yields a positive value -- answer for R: -0.1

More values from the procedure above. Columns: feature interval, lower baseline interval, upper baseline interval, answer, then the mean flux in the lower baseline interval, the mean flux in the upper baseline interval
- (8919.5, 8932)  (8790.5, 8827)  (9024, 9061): -0.3 Ang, 249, 240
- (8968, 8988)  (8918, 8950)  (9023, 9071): 0.3 Ang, 248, 241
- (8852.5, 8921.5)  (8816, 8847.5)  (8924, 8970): 0.3 Ang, 247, 241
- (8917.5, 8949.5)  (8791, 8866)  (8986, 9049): -0.6 Ang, 246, 241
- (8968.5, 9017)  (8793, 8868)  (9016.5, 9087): 0.2 Ang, 246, 241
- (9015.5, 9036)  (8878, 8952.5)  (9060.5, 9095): 0.4 Ang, 245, 242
